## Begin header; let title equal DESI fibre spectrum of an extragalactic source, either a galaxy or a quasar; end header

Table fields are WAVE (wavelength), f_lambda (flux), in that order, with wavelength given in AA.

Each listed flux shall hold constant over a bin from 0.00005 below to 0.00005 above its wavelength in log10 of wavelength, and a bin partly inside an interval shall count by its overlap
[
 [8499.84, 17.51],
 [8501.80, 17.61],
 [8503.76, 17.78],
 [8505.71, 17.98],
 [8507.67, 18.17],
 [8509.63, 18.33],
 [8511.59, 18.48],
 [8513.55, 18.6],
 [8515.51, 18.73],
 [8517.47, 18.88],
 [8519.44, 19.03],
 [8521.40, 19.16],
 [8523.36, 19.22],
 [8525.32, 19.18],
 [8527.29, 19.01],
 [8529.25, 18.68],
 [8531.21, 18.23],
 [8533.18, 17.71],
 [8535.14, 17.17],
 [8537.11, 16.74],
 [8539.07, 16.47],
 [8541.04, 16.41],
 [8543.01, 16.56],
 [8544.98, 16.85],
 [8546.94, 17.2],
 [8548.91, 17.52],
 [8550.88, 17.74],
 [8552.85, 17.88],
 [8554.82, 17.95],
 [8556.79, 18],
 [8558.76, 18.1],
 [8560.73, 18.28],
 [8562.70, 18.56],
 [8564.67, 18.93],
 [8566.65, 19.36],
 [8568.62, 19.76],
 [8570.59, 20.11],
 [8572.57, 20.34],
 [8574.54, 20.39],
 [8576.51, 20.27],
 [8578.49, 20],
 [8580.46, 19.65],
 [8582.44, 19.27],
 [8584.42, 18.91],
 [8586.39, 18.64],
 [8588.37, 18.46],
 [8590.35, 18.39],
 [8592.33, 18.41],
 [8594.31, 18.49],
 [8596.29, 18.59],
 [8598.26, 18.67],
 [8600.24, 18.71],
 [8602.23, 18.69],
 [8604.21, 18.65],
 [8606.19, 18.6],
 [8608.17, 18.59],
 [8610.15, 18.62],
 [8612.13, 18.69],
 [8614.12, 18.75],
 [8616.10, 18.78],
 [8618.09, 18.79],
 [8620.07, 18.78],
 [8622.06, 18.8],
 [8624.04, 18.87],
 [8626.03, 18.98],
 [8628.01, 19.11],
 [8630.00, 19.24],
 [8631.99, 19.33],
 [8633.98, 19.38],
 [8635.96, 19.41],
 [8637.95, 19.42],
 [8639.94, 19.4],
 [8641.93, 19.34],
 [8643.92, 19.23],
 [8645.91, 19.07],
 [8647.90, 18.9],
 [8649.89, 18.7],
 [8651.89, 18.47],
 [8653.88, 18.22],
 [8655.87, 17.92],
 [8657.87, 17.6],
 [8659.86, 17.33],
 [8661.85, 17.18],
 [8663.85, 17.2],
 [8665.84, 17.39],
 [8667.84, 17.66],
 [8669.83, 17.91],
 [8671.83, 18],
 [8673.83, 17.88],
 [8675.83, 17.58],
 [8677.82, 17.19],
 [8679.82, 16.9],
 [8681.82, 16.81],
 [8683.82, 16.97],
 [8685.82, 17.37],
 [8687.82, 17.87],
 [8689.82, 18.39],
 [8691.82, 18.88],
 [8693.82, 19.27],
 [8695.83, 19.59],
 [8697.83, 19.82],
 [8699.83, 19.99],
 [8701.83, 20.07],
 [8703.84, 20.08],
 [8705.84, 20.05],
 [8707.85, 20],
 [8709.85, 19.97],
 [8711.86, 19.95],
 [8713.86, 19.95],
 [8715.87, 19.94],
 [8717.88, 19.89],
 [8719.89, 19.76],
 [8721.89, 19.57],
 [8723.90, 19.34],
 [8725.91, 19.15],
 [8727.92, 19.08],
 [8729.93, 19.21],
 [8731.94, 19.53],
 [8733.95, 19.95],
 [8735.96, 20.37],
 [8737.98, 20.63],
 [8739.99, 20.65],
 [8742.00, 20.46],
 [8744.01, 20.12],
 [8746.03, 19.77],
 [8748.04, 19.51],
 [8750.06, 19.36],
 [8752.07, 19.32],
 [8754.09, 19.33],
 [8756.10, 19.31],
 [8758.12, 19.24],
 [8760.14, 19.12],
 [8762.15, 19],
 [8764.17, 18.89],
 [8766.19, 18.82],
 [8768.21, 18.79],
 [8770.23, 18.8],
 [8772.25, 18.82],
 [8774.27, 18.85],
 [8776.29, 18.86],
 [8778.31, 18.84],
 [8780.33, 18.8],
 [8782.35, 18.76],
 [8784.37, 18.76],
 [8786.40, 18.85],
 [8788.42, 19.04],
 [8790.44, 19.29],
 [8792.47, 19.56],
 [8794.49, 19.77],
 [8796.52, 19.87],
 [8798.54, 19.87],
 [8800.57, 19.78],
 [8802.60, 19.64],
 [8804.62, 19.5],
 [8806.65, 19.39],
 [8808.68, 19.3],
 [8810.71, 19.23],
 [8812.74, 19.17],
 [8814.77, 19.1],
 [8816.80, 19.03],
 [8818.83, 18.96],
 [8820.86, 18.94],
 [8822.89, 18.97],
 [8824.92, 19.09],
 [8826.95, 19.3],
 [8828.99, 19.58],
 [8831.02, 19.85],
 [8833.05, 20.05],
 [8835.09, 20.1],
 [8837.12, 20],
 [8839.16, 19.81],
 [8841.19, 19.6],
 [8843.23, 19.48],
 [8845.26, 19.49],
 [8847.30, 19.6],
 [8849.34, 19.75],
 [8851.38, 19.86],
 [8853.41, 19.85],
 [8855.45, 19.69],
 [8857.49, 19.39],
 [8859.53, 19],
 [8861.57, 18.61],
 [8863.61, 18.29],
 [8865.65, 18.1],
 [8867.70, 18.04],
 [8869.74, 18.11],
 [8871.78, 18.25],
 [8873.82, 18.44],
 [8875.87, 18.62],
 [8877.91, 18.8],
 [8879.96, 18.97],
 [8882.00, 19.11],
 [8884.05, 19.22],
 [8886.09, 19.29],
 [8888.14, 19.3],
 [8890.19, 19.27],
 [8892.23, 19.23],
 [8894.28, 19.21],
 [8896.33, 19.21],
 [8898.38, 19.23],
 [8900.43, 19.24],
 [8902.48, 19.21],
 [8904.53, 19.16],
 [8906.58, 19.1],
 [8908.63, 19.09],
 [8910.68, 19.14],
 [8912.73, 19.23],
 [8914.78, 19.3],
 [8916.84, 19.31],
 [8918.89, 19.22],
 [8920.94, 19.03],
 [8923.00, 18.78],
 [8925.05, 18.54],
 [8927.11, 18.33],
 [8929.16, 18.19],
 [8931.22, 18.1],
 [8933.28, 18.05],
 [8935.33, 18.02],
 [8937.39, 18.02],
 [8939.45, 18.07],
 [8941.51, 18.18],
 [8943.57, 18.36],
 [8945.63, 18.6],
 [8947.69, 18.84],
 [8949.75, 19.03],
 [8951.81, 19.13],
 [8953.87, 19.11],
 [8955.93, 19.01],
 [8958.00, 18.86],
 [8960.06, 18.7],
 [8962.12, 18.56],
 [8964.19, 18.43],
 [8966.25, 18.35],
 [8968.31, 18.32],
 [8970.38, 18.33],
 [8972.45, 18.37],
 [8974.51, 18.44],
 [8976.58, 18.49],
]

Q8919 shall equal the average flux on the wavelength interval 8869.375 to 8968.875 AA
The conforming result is 18.8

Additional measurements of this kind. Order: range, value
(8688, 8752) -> 19.7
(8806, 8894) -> 19.2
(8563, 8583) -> 19.8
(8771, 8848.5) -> 19.3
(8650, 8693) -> 17.7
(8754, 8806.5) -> 19.2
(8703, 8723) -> 19.9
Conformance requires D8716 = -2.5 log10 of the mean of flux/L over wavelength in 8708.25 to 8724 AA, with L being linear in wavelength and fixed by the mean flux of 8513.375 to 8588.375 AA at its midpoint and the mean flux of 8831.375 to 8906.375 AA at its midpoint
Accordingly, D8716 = -0.05 mag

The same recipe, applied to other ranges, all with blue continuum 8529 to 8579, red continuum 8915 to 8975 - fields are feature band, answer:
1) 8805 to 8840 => -0.05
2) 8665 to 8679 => 0.04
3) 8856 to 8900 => -0.02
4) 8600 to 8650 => -0.04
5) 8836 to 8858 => -0.07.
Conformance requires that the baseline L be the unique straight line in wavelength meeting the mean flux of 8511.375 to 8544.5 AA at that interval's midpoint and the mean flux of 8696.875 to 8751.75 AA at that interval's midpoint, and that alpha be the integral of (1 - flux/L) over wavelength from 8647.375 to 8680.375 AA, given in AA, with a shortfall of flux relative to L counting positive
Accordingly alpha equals 2.6 AA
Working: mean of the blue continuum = 18.1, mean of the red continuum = 19.9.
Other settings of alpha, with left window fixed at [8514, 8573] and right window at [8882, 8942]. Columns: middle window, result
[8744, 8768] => -0.85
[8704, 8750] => -3.20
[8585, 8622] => -0.59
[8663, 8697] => 1.19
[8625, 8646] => -1.00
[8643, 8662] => 0.13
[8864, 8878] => 0.38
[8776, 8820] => -1.34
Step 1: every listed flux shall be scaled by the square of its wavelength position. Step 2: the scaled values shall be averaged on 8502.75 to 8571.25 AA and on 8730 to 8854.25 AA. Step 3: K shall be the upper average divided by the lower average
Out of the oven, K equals 1.1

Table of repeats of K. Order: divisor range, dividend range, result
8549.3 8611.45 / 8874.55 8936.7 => 1.08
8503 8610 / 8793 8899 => 1.11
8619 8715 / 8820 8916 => 1.08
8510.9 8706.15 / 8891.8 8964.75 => 1.09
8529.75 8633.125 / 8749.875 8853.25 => 1.10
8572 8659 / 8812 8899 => 1.07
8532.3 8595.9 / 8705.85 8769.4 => 1.11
